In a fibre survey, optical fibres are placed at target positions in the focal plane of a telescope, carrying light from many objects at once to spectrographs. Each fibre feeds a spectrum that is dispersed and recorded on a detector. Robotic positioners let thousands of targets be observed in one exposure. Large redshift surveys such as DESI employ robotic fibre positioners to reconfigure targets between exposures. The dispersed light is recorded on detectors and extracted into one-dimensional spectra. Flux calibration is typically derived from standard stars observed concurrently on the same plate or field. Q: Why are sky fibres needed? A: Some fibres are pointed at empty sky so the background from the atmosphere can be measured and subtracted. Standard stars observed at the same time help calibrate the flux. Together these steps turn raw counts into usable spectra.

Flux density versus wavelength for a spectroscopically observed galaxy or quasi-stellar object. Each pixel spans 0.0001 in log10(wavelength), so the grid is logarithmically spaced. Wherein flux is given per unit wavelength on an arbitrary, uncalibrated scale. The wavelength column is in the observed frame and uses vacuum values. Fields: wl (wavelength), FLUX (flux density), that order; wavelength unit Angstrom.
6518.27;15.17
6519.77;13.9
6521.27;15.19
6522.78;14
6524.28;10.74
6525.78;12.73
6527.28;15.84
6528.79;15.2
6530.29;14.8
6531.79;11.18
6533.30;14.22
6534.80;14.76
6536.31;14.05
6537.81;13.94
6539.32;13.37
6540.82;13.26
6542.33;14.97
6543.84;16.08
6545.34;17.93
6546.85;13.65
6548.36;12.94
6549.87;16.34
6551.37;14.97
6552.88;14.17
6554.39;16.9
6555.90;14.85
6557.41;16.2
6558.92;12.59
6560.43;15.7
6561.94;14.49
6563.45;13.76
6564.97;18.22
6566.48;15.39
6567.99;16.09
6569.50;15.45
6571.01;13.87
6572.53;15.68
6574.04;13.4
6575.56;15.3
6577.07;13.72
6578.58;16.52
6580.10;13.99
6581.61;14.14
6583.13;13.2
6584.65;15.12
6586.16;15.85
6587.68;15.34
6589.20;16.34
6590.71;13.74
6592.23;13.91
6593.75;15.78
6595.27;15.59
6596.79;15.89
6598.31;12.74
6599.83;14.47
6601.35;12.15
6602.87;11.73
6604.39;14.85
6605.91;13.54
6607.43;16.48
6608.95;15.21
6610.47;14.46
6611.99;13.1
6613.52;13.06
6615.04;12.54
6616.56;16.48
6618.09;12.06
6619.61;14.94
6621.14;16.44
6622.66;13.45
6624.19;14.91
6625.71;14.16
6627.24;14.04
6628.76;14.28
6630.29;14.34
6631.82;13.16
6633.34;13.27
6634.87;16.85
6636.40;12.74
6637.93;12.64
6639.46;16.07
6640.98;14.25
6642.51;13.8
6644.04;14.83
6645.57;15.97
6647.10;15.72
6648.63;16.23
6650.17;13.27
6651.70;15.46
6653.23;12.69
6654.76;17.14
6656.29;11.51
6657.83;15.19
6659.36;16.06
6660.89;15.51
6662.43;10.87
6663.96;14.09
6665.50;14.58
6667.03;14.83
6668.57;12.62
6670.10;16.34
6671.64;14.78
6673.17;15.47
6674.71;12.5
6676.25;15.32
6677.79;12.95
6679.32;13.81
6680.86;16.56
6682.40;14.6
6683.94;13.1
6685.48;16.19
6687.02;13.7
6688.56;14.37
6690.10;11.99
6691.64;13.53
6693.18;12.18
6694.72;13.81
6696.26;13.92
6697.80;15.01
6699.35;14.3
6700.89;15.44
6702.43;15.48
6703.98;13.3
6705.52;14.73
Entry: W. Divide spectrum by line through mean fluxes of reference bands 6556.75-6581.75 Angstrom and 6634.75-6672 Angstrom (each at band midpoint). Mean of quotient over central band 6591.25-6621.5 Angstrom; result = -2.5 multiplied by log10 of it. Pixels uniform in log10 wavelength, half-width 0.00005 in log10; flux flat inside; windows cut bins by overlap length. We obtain 0.04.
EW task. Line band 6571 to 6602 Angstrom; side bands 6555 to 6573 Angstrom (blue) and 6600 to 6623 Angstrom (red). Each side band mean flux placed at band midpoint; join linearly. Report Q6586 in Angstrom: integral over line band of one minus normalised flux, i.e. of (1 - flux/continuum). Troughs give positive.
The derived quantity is 0.0 Angstrom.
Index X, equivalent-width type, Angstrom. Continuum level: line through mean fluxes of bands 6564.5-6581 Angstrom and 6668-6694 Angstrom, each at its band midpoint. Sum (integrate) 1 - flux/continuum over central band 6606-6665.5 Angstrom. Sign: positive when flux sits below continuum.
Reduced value 0.7 Angstrom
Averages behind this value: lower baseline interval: 15.2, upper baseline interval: 14.1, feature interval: 14.4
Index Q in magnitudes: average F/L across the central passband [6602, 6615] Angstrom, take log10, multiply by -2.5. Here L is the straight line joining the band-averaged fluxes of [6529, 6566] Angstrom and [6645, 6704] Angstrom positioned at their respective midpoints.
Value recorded 0.05 mag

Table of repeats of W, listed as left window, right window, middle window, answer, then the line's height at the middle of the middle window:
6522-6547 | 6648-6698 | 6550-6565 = -0.07 mag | 14.2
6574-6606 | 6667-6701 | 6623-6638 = 0.02 mag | 14.3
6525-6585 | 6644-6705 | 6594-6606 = 0.05 mag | 14.6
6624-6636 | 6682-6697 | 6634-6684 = -0.04 mag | 14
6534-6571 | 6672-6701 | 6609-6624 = 0.03 mag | 14.6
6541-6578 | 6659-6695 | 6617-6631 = 0.02 mag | 14.6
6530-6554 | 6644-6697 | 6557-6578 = -0.04 mag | 14.4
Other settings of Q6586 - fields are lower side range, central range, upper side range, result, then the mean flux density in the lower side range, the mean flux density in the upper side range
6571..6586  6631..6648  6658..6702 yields -0.1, 14.6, 14.3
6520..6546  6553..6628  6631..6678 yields -1.7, 14.2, 14.4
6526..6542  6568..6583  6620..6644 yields -0.6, 14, 14.3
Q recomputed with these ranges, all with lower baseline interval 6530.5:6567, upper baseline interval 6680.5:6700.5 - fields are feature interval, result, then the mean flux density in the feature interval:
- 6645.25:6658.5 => -0.04 mag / 14.7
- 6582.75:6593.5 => -0.02 mag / 14.9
